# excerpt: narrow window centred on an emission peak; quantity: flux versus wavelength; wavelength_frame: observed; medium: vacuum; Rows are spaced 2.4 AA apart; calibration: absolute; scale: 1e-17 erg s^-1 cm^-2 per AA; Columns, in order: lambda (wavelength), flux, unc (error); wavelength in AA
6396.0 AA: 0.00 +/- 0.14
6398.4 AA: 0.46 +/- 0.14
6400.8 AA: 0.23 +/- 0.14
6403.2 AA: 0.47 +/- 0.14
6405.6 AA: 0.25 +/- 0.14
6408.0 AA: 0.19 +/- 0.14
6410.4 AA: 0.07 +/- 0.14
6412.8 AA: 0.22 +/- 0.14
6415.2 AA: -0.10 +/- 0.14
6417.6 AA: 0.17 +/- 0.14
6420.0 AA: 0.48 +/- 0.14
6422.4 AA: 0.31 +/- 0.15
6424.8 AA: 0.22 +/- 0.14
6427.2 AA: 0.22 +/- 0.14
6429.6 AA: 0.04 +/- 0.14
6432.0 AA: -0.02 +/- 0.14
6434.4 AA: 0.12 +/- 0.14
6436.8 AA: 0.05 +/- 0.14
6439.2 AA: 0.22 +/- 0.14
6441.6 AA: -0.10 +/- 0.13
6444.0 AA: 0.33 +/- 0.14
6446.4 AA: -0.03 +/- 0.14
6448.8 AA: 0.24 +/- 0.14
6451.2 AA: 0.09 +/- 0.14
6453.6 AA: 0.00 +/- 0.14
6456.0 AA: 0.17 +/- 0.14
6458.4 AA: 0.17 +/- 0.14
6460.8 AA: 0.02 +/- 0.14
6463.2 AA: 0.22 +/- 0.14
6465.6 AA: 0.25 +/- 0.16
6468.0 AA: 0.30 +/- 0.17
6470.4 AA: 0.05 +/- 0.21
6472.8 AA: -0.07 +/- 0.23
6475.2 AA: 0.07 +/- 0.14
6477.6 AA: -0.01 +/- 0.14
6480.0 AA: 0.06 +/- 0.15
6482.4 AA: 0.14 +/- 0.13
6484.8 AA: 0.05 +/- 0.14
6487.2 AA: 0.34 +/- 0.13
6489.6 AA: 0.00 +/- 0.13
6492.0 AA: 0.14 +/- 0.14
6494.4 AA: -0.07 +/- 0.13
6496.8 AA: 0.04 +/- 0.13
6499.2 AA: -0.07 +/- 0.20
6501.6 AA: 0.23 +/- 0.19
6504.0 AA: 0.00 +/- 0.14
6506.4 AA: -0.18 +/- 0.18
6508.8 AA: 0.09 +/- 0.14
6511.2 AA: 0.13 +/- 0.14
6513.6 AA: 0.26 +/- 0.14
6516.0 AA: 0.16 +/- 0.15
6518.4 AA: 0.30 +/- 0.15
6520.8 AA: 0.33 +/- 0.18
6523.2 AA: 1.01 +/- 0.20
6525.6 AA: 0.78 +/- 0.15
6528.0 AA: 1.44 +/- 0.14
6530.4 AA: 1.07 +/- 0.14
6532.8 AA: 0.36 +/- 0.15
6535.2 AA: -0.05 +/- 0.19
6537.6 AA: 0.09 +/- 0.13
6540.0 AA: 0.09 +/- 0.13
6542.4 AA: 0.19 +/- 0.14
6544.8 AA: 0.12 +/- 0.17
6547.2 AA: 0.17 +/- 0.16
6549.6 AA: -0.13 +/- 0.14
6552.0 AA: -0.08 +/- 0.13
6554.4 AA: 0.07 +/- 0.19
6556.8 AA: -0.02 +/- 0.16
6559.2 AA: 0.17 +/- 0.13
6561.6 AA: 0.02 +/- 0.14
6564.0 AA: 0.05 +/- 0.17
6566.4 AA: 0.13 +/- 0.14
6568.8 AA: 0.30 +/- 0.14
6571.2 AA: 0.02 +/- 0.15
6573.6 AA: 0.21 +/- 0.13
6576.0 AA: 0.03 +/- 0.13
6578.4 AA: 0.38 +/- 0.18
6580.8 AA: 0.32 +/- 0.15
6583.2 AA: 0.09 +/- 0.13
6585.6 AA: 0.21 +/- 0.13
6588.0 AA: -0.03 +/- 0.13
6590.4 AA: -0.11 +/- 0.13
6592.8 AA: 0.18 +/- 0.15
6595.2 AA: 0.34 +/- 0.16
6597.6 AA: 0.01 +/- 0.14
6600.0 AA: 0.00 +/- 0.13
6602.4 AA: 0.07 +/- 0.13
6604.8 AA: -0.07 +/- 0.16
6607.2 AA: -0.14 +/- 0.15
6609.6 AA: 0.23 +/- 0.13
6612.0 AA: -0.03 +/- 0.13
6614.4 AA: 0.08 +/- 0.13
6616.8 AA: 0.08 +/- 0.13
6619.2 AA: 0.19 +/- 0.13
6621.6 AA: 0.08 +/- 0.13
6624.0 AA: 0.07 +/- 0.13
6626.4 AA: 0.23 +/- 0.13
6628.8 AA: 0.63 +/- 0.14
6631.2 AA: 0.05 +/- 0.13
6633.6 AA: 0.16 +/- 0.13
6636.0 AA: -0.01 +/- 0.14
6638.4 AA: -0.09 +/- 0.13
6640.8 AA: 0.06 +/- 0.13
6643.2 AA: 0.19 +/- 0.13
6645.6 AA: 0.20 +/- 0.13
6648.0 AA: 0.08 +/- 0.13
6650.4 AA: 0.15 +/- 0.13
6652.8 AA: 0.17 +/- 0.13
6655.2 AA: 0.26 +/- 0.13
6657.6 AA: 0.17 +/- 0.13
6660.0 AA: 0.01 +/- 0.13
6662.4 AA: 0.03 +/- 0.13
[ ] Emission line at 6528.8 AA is [O II]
